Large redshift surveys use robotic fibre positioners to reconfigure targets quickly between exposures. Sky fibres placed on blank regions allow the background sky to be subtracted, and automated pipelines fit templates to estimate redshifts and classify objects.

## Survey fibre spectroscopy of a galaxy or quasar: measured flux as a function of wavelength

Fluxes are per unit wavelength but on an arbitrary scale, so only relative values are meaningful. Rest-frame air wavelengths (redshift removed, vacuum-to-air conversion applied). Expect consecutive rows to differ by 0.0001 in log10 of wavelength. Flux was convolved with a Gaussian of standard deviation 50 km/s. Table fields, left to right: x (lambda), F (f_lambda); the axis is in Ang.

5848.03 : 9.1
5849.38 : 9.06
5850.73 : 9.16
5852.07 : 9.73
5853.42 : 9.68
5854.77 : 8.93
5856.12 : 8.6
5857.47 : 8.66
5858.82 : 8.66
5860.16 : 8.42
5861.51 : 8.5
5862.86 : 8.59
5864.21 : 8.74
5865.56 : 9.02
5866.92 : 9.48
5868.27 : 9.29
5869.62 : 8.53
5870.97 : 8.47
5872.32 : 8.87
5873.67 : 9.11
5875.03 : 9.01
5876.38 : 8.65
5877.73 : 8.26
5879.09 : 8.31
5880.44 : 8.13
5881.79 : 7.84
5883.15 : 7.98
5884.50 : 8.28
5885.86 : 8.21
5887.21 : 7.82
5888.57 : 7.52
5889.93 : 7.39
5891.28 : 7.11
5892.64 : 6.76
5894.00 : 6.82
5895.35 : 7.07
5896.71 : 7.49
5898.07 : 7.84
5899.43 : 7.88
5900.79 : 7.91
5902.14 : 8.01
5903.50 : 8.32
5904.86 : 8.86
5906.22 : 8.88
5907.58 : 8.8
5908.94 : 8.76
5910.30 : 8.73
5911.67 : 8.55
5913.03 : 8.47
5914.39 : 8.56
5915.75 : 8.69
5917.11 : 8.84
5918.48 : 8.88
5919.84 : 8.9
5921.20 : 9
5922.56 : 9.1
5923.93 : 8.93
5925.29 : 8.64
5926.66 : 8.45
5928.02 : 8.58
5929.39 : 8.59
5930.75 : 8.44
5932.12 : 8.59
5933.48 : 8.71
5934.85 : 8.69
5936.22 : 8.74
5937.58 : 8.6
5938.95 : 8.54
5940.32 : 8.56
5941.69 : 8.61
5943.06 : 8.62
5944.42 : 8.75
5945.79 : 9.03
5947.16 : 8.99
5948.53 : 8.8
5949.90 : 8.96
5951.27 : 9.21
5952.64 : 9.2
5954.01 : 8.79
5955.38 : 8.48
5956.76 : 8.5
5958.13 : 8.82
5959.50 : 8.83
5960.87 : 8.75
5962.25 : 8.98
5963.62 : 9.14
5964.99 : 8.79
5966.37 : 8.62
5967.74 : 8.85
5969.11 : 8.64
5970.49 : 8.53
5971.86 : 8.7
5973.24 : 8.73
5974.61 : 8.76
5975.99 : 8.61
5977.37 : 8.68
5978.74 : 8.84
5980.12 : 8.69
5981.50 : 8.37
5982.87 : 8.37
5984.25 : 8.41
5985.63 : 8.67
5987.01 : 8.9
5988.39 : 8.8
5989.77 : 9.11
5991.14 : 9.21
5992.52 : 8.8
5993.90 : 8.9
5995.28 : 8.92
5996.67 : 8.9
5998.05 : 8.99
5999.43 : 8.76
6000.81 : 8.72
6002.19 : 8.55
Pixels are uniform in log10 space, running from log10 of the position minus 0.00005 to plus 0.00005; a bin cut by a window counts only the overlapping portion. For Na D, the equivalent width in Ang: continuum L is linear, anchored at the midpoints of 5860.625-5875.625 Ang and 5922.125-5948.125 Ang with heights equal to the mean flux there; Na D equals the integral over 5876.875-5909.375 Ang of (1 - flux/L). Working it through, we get 3.2 Ang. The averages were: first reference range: 8.86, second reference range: 8.69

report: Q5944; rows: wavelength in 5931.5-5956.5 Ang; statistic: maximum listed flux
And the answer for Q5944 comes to 9.21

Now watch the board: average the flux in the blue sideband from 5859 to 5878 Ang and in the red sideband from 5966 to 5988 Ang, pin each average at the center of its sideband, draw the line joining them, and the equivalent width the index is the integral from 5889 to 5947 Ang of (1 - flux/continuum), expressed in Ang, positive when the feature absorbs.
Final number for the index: 2.17 Ang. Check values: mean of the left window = 8.79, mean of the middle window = 8.4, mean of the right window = 8.65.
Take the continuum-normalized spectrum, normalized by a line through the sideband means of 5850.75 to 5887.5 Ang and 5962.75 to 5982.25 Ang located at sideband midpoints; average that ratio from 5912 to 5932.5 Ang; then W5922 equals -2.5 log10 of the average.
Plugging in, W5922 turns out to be 0.00 mag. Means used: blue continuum 8.68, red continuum 8.72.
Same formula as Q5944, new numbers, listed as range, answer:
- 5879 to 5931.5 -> 9.1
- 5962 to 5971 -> 9.14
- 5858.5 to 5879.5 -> 9.48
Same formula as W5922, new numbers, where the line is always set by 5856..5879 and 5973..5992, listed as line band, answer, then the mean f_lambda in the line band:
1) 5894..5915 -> 0.07 mag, 8.23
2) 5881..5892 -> 0.13 mag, 7.77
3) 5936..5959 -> -0.01 mag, 8.78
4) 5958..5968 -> -0.01 mag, 8.85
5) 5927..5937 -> 0.01 mag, 8.62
